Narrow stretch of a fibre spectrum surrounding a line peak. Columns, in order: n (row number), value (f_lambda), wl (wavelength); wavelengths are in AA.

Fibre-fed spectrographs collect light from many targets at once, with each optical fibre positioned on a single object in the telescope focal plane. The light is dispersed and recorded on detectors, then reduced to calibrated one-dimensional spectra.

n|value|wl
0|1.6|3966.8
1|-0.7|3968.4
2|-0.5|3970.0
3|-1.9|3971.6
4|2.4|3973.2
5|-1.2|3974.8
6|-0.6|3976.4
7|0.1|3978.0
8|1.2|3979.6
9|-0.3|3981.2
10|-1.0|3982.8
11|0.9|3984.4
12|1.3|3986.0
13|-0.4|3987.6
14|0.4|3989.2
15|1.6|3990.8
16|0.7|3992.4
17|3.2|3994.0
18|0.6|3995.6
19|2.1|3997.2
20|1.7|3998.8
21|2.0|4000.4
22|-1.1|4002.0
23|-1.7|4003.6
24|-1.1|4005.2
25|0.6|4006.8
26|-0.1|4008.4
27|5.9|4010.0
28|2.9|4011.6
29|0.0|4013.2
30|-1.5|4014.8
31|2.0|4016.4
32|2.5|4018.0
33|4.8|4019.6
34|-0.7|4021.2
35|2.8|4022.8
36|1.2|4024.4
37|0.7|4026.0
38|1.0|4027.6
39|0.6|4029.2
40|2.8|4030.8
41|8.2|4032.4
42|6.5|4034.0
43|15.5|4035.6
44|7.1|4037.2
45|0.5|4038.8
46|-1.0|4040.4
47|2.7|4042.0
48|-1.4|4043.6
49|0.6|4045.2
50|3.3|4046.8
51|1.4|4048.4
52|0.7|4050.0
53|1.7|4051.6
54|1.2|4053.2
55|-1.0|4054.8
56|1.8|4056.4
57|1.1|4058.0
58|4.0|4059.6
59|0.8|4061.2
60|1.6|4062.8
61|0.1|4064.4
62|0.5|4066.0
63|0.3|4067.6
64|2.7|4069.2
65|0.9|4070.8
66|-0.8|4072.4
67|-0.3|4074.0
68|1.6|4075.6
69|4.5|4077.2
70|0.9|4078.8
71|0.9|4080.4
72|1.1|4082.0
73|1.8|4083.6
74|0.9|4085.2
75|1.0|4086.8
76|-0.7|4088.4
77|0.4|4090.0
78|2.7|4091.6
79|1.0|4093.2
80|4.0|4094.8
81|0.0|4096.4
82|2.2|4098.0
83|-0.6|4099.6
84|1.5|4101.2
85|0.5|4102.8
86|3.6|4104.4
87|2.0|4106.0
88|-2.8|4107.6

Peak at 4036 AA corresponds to [O II] 3727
